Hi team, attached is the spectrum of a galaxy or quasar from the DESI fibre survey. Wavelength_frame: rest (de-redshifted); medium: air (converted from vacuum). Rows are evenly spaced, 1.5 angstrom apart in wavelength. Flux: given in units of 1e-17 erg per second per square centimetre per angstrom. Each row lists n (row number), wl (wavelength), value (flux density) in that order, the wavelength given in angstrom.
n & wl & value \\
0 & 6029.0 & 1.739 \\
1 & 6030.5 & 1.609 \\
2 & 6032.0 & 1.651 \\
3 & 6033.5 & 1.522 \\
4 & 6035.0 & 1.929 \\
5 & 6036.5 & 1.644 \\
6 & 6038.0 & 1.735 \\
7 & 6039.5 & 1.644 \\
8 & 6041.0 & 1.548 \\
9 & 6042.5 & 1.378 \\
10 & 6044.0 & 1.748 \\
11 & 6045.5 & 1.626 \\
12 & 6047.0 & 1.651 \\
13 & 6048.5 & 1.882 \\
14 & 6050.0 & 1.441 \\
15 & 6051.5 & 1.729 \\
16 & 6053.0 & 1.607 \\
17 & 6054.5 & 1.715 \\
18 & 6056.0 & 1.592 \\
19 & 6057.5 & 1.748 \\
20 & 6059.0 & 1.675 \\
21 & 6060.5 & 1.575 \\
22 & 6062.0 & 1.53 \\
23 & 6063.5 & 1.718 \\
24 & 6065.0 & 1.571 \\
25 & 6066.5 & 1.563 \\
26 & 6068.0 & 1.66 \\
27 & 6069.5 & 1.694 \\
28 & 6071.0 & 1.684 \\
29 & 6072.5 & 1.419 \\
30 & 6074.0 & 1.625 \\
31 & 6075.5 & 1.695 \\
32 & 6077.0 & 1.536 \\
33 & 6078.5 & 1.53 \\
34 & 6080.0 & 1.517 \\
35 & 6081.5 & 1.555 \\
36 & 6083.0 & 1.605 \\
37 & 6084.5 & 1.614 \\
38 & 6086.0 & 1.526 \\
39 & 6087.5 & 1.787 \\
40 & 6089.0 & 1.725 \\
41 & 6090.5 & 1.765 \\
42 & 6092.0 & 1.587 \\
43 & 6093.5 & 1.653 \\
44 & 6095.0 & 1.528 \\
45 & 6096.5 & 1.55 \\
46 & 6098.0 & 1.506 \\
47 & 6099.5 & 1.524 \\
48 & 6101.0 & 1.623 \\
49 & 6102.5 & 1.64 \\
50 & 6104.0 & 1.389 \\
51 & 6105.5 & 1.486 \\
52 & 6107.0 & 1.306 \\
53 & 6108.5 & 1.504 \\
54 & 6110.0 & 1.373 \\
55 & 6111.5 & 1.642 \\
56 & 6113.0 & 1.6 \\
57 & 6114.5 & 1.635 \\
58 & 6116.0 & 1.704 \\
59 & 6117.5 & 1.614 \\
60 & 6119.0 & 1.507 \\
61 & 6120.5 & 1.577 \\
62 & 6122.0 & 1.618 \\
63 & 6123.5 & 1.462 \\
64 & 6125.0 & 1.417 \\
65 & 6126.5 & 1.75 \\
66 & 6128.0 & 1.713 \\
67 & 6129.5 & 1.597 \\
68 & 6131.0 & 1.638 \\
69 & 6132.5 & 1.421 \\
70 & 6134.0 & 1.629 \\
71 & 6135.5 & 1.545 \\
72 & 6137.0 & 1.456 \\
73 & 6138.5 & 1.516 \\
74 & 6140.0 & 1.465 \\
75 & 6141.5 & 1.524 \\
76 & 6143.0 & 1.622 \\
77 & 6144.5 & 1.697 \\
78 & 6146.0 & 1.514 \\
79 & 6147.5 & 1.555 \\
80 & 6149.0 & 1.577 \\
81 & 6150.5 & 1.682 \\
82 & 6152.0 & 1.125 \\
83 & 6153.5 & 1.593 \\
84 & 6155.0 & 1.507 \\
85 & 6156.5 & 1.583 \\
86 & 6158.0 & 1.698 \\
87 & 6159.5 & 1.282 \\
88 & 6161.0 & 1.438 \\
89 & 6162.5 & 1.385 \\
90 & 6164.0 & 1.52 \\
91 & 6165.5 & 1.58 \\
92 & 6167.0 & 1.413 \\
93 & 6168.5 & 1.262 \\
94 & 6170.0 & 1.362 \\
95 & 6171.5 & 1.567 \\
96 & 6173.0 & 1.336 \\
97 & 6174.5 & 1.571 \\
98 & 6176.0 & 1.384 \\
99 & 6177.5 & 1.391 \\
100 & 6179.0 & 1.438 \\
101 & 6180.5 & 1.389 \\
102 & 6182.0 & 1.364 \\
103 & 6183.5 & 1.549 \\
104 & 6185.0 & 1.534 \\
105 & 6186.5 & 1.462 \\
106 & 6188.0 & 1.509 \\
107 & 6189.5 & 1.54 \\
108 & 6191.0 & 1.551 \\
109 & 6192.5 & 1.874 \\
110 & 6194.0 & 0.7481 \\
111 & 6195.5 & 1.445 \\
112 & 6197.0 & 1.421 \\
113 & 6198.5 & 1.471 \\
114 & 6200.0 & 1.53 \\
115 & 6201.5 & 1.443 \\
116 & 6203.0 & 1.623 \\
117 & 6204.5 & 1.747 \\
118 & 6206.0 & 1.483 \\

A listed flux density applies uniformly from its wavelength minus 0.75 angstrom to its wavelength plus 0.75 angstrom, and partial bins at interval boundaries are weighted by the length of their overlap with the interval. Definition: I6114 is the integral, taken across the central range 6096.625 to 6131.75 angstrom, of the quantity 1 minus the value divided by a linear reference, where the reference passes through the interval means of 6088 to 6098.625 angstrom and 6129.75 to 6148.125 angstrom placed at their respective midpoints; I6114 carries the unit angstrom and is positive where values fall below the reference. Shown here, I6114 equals 0.68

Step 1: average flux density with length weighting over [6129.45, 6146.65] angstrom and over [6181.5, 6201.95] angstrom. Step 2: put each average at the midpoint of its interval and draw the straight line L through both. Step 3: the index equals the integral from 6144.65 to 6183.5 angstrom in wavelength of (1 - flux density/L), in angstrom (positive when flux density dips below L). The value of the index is 1.1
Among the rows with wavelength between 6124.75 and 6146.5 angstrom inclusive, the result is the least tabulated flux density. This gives 1.417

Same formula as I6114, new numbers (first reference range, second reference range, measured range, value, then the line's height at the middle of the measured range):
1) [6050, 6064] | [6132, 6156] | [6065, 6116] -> 0.6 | 1.6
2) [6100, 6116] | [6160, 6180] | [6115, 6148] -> -1.7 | 1.49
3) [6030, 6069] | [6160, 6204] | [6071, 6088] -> 0.2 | 1.6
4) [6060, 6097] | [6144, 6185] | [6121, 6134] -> -0.4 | 1.53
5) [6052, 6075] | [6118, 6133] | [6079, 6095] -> -0.2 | 1.61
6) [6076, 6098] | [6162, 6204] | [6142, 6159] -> -0.6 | 1.5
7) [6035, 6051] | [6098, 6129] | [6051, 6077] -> -0.2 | 1.62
